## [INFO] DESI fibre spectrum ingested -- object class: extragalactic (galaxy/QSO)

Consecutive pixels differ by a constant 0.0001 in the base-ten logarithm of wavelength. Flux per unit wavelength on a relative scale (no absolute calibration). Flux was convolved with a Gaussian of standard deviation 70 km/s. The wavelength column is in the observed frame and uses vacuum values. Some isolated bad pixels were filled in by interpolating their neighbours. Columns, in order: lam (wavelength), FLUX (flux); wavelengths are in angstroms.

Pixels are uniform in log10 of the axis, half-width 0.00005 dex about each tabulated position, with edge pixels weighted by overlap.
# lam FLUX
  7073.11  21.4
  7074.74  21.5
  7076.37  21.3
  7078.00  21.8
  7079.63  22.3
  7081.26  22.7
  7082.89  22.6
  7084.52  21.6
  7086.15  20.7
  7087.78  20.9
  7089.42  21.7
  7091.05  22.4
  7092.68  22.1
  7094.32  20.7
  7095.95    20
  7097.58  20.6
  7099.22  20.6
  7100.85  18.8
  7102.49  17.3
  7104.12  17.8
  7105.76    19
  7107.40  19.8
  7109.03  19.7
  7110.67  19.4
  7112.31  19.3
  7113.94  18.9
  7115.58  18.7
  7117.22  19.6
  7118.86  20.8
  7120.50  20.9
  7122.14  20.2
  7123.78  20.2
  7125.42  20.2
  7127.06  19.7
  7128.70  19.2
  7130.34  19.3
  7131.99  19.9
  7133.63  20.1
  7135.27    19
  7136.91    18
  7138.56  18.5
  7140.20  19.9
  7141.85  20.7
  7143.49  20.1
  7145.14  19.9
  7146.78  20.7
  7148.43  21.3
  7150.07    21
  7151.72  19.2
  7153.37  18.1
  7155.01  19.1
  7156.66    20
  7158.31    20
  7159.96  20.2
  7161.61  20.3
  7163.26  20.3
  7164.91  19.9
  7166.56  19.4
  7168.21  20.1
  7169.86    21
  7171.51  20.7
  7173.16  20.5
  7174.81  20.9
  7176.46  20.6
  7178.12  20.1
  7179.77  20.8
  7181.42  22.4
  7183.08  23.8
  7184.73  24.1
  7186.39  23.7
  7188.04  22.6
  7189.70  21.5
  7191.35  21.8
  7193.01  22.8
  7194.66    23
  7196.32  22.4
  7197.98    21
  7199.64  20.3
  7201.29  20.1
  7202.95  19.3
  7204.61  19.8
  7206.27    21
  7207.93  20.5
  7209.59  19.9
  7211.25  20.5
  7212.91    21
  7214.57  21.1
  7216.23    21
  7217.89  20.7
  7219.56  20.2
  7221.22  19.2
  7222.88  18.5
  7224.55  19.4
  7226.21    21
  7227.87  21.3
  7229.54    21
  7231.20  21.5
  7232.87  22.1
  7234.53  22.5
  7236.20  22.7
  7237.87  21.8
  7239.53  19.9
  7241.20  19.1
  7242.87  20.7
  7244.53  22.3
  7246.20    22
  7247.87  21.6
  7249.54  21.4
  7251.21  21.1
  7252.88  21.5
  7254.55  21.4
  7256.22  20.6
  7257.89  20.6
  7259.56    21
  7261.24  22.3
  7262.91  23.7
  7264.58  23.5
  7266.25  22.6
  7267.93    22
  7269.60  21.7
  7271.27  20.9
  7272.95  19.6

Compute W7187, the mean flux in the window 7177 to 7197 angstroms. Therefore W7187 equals 22.4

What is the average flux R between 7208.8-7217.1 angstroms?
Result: 20.7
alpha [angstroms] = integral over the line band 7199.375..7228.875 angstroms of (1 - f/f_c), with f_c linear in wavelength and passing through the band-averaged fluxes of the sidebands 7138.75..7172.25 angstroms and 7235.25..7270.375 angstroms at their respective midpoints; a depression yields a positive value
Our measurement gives 1.0 angstroms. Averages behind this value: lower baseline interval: 20.1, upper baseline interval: 21.6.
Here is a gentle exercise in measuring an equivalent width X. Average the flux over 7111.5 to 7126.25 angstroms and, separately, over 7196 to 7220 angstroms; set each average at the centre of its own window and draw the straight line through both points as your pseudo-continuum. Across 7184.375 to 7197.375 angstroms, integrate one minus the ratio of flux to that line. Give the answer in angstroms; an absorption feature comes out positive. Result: -1.4 angstroms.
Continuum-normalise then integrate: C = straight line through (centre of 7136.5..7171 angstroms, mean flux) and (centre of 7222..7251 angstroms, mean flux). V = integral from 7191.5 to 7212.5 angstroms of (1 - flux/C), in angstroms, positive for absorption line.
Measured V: -0.32 angstroms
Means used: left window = 19.9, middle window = 20.9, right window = 21.1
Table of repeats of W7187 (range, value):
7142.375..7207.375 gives 20.9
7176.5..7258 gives 21.2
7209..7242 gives 20.7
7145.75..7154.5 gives 20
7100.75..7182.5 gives 19.9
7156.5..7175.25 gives 20.3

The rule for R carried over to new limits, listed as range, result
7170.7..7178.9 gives 20.6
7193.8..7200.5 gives 21.7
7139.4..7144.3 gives 20.2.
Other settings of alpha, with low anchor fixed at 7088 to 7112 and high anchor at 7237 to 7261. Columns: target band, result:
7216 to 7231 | 0.5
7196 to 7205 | 0.1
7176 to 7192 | -1.2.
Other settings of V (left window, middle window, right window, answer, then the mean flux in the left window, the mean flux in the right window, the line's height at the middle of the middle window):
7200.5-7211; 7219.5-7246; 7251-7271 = 0.11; 20.1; 21.8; 21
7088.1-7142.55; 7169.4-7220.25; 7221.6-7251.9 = -1.56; 19.8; 21.1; 20.6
